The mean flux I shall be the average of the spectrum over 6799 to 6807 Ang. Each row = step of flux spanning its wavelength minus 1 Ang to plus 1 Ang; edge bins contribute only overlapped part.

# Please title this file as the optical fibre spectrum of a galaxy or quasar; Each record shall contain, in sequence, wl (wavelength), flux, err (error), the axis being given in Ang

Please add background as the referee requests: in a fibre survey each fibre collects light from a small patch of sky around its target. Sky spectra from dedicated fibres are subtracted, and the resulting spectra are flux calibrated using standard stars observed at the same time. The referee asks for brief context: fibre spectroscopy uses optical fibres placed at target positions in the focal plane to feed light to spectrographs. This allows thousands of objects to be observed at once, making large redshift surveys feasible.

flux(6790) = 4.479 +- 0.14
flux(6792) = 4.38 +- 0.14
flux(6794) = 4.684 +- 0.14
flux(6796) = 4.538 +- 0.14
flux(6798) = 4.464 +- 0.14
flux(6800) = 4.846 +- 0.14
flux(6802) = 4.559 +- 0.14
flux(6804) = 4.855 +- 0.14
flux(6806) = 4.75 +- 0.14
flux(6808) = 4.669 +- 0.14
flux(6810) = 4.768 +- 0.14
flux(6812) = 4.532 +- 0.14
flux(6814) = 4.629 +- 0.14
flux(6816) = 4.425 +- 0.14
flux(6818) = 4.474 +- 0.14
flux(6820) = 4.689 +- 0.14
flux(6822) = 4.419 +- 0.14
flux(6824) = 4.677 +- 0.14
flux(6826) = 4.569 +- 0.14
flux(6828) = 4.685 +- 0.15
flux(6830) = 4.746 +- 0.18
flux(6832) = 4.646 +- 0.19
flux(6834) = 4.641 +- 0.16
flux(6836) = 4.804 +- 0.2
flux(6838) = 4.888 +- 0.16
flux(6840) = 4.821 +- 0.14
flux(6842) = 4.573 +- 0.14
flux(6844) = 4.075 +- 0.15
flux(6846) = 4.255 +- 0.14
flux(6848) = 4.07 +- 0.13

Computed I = 4.75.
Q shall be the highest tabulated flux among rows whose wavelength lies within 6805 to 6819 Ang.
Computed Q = 4.768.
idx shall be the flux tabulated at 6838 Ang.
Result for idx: 4.888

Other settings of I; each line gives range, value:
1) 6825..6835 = 4.66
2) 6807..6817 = 4.6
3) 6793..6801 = 4.63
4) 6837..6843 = 4.76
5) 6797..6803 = 4.62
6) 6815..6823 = 4.5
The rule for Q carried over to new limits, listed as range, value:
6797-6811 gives 4.855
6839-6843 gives 4.821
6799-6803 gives 4.846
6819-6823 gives 4.689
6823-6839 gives 4.888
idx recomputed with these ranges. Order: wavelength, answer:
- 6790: 4.479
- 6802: 4.559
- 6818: 4.474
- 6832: 4.646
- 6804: 4.855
